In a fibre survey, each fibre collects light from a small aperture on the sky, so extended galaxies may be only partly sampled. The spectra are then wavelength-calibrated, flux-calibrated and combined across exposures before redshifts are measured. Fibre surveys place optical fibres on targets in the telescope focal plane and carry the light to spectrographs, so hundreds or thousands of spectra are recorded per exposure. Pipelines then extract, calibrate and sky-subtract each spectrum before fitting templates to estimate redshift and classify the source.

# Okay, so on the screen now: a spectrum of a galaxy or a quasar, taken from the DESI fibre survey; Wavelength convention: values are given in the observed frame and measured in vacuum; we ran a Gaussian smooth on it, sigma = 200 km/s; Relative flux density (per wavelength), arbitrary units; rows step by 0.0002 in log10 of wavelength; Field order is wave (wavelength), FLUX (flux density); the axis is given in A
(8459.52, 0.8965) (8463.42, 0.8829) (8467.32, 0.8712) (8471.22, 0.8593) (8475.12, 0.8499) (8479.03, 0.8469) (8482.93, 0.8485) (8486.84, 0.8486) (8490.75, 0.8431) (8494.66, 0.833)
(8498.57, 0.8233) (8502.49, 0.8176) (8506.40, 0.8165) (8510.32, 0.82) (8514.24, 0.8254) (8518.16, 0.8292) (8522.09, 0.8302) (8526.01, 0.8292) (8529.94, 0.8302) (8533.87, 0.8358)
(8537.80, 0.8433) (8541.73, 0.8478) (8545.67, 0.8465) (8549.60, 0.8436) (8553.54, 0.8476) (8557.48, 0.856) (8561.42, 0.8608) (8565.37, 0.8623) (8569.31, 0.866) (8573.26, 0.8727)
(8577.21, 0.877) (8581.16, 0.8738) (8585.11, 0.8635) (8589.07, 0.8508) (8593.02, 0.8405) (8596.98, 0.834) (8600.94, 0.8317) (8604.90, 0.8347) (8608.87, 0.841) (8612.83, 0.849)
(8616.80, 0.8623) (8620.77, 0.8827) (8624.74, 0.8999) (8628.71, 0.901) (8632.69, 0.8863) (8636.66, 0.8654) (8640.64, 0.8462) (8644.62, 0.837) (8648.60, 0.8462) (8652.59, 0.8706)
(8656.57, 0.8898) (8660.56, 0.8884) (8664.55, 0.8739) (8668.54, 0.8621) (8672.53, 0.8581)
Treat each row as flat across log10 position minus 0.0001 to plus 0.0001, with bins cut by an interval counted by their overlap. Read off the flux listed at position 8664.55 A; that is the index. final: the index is 0.8739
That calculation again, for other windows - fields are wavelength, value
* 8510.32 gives 0.82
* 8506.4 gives 0.8165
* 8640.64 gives 0.8462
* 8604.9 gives 0.8347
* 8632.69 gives 0.8863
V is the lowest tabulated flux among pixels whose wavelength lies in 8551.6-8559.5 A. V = 0.8476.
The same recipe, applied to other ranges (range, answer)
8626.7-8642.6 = 0.8462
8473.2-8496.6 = 0.833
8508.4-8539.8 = 0.82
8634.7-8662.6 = 0.837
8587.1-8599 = 0.834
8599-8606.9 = 0.8317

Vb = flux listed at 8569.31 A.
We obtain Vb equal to 0.866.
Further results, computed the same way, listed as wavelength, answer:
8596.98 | 0.834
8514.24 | 0.8254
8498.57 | 0.8233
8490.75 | 0.8431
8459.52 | 0.8965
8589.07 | 0.8508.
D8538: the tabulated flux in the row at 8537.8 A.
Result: 0.8433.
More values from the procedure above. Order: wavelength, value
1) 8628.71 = 0.901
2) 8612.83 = 0.849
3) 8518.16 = 0.8292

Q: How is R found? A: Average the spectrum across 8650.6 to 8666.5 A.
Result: 0.881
